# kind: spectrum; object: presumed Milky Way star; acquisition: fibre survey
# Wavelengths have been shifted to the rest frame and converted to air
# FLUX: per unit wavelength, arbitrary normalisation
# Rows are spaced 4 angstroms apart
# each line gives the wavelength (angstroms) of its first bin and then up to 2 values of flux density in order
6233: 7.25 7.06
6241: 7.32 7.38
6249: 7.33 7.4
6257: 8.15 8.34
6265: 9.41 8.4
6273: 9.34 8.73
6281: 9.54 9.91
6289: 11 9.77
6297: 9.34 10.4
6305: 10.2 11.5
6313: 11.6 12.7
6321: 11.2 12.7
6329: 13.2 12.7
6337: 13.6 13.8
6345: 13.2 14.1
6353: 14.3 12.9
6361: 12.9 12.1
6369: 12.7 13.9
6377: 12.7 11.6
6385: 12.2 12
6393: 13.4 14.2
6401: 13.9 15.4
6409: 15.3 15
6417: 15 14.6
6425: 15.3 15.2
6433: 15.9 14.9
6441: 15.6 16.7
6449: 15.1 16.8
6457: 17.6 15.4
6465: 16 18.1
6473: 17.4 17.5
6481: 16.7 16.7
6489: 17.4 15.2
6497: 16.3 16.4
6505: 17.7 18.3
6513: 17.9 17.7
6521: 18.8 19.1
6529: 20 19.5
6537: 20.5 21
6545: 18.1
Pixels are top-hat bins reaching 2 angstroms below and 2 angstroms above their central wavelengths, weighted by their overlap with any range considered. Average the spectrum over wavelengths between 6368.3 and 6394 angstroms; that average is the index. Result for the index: 12.6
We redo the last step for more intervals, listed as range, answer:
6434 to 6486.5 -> 16.5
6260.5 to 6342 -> 10.8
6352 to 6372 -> 13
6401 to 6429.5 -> 15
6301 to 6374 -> 12.7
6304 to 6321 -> 11.5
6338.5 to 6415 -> 13.5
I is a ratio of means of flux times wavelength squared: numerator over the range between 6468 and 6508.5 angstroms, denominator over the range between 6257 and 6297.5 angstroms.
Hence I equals 1.9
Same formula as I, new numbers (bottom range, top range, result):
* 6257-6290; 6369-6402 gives 1.46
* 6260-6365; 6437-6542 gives 1.62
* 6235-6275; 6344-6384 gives 1.68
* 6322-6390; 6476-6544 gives 1.46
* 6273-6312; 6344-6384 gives 1.32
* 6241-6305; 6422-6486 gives 1.92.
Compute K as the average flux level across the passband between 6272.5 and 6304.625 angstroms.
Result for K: 9.8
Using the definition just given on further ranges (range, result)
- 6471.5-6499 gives 16.7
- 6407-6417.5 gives 15.1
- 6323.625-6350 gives 13.3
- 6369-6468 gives 14.7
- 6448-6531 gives 17.3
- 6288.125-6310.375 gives 10.3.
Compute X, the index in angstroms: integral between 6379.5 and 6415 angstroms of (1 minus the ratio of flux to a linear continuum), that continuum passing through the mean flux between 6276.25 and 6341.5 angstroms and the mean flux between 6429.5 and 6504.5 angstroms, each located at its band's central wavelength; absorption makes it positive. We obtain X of 1.2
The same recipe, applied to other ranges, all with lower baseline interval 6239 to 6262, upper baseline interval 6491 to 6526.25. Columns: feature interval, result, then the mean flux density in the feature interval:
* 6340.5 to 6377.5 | -4.8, 13.3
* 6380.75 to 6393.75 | 0.6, 12.3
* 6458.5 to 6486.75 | -1.3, 16.8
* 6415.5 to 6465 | -2.8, 15.7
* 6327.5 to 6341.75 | -3.2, 13.3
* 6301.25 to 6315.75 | -1.9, 11.1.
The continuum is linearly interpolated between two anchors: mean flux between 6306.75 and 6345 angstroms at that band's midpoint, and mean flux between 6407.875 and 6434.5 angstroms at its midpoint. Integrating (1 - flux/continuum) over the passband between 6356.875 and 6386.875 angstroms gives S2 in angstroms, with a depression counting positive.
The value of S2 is 2.6 angstroms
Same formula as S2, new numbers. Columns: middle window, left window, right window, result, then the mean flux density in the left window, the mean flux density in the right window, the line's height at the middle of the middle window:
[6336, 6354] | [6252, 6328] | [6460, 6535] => -2.6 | 10.1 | 17.5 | 12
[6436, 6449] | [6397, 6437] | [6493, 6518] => 0.0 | 15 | 17.2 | 15.6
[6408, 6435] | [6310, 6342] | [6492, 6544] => 0.5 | 12.6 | 18.4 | 15.5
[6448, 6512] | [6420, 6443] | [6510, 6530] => 1.0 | 15.3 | 18.6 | 17.1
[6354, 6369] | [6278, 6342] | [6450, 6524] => 0.3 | 11.4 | 17.1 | 13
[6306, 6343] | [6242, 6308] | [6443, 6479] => -4.6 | 9.05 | 16.7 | 11.1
